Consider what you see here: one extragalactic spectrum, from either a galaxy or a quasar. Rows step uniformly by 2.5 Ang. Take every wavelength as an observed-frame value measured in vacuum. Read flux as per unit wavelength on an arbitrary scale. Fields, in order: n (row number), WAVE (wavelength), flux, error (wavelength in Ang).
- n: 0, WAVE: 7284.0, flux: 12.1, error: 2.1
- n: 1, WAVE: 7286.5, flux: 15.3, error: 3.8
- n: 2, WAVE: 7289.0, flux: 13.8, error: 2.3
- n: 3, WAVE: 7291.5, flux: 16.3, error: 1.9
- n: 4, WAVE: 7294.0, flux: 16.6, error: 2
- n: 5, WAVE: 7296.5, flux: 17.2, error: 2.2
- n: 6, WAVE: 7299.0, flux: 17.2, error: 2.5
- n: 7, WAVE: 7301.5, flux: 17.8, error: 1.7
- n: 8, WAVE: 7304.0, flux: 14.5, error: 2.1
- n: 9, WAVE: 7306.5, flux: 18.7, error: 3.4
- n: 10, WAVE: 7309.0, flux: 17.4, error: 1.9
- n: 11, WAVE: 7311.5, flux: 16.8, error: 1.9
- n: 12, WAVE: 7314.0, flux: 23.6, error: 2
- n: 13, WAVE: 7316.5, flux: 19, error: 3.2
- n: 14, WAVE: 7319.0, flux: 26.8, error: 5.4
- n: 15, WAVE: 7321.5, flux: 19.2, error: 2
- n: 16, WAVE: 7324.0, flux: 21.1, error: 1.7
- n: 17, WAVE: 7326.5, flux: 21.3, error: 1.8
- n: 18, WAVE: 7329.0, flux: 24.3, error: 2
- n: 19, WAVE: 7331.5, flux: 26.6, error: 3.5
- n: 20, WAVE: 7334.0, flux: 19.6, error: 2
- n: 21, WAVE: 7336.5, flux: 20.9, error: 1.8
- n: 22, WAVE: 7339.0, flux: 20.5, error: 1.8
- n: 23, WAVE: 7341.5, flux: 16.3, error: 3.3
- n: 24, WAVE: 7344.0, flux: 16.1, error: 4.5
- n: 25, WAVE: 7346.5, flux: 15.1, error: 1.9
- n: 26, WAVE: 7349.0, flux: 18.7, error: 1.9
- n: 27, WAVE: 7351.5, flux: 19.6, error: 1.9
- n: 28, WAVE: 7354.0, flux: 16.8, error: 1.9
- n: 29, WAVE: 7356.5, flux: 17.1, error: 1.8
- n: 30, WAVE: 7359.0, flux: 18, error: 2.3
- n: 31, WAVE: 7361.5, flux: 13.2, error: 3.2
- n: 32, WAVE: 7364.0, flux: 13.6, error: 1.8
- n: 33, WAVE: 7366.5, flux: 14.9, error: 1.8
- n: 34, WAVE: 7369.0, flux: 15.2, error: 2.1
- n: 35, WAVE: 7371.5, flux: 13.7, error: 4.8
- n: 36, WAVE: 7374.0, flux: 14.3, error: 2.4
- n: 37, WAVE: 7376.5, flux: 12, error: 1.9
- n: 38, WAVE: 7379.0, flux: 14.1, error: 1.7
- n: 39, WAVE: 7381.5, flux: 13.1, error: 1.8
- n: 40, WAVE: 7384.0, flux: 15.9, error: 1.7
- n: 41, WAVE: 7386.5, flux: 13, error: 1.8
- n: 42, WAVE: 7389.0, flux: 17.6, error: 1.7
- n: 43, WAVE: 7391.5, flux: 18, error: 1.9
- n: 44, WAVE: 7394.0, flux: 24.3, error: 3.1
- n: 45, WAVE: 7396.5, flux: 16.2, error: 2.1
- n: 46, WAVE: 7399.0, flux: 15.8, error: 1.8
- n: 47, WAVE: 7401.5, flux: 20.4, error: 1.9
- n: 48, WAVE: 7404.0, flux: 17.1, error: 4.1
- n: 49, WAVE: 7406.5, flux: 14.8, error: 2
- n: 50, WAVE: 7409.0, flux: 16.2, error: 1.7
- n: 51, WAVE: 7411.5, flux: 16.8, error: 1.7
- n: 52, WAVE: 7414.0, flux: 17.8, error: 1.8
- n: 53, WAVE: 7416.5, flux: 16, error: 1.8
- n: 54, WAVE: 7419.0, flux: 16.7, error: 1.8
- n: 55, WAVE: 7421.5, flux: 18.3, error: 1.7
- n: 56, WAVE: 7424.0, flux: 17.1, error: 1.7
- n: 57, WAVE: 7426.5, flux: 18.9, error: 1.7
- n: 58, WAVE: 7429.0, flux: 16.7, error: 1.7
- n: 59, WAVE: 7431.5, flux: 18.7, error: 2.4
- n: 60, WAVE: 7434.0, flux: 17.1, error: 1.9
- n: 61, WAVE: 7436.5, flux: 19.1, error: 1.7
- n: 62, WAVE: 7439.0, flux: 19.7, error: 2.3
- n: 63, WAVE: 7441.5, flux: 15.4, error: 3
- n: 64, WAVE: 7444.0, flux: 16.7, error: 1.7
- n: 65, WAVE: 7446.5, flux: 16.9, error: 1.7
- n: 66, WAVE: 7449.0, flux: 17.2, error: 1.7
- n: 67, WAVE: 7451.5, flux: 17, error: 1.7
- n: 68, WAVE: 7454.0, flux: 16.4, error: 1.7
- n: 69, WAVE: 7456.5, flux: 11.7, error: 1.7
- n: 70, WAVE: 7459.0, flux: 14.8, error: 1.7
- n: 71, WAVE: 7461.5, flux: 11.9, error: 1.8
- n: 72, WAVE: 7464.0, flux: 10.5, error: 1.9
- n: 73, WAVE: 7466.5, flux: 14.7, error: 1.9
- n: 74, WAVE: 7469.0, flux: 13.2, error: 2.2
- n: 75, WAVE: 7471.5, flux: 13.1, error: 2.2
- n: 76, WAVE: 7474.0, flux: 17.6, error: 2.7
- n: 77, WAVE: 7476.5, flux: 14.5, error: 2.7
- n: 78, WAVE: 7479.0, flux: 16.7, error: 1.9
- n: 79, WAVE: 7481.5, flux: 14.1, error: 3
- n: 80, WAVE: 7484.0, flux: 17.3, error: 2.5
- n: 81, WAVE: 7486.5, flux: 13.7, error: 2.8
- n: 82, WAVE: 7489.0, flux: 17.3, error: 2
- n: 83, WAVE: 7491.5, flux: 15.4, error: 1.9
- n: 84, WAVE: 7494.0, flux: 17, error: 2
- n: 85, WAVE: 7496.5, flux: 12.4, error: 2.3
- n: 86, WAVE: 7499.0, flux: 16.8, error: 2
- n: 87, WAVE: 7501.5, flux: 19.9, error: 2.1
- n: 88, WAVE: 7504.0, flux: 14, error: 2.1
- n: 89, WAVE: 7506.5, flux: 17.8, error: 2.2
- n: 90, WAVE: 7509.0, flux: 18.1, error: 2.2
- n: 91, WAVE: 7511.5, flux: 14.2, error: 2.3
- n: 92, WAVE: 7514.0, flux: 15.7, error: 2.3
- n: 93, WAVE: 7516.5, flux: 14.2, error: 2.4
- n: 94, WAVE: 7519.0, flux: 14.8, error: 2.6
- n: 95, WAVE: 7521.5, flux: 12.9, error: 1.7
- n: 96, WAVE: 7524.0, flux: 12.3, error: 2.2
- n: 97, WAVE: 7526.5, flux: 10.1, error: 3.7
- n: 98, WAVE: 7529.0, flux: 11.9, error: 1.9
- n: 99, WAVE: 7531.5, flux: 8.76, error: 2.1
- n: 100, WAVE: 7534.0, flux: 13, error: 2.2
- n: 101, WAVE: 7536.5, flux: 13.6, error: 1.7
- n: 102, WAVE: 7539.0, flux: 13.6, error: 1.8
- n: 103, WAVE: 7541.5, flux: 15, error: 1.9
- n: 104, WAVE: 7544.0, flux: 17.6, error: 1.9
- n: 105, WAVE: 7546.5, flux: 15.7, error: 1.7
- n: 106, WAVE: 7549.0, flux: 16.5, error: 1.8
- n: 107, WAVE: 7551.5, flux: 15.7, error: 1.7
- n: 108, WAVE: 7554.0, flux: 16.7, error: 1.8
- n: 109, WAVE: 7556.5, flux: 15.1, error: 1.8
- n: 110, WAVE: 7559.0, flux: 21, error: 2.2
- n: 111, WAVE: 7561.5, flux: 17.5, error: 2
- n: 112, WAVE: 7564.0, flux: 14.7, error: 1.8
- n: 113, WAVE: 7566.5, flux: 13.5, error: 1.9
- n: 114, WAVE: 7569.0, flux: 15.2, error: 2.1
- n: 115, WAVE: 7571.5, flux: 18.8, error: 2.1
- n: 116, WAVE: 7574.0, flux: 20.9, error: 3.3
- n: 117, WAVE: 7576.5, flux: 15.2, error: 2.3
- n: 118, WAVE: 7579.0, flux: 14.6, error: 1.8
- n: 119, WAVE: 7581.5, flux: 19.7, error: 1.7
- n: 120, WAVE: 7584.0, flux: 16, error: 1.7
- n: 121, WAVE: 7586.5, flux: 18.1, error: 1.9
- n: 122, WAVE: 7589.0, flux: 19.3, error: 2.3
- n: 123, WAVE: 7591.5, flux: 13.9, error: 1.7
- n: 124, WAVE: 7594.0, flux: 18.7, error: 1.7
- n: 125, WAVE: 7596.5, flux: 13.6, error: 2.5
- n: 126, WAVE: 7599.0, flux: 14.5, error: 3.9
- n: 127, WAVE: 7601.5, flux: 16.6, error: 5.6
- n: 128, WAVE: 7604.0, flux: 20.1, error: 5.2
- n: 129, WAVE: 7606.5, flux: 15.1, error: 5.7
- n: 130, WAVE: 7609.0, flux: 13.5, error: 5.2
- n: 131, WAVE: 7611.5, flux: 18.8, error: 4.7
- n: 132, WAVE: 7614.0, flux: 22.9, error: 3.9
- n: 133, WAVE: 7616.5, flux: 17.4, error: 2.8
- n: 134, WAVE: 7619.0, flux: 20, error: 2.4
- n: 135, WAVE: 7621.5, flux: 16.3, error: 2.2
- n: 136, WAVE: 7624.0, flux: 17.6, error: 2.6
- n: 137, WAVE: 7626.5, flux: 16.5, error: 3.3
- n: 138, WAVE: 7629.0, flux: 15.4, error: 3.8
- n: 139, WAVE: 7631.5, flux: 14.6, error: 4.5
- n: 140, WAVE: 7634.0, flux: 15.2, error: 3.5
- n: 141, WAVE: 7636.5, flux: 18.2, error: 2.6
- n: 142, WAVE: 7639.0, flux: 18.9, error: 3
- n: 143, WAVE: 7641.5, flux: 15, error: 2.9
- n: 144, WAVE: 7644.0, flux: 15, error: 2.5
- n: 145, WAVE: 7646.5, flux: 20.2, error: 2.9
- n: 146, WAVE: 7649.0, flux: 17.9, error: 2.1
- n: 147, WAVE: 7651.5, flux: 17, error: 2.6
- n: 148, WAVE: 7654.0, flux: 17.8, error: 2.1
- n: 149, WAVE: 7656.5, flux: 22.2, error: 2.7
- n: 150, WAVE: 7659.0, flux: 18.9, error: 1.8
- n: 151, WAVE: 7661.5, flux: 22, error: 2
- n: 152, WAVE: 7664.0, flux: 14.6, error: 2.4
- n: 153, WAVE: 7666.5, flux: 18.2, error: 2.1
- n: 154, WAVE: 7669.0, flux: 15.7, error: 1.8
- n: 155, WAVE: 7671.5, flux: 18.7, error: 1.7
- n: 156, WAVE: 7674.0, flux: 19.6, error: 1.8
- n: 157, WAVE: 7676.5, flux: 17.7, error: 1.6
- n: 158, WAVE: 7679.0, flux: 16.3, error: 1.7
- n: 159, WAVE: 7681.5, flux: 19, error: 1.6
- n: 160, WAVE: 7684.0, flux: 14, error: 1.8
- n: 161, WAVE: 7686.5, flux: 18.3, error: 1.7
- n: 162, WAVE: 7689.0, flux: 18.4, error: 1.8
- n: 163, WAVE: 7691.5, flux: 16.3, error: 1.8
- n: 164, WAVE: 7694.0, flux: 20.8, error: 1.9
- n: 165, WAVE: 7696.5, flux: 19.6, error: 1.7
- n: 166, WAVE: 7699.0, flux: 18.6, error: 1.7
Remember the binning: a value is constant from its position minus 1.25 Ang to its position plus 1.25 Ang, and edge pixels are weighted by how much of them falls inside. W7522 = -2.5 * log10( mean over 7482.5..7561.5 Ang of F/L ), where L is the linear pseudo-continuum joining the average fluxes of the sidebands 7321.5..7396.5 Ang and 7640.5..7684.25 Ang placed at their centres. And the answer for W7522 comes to 0.17 mag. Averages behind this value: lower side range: 17.4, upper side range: 17.9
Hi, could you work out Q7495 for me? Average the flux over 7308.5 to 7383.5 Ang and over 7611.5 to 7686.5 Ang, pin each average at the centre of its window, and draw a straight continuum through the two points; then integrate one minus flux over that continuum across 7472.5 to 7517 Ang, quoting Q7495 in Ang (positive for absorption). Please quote 4.7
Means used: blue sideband 17.9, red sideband 17.7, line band 15.9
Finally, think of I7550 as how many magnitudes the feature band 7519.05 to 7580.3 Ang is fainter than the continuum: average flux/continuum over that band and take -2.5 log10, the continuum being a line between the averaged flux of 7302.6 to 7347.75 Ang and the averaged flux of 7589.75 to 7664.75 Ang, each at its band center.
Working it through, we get 0.20 mag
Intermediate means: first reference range 19.9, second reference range 17.3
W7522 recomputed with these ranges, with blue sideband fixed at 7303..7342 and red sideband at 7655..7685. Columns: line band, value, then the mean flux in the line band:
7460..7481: 0.357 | 14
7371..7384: 0.422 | 13.7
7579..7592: 0.082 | 17.3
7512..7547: 0.378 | 13.5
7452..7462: 0.359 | 14.1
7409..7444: 0.135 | 17.5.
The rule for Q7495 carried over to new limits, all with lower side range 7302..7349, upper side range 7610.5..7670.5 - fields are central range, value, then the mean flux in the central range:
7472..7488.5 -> 2.80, 15.6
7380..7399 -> 2.57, 16.8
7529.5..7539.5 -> 3.43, 12.1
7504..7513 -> 1.12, 16.3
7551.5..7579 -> 2.33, 16.7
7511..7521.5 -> 2.28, 14.5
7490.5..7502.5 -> 1.58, 16.2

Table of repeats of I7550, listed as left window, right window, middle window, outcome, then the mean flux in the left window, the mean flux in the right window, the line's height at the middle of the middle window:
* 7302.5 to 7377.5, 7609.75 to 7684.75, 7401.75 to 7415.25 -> 0.08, 18.2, 17.7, 18.1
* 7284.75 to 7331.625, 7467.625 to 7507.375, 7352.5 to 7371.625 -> 0.16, 18.9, 15.7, 17.9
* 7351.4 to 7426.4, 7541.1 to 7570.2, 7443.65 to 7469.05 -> 0.11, 16.2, 16.2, 16.2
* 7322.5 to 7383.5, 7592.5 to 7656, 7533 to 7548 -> 0.16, 17.3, 17.1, 17.2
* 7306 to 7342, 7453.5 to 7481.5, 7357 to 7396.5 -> 0.19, 20.9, 14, 18.4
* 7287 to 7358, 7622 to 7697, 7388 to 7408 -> 0.03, 18.8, 17.6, 18.6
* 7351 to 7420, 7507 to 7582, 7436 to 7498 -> 0.02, 16.1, 15.2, 15.6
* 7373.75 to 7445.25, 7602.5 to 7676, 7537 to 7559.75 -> 0.08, 16.9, 17.7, 17.4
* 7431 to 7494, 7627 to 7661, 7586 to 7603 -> 0.04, 15.6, 17.5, 17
